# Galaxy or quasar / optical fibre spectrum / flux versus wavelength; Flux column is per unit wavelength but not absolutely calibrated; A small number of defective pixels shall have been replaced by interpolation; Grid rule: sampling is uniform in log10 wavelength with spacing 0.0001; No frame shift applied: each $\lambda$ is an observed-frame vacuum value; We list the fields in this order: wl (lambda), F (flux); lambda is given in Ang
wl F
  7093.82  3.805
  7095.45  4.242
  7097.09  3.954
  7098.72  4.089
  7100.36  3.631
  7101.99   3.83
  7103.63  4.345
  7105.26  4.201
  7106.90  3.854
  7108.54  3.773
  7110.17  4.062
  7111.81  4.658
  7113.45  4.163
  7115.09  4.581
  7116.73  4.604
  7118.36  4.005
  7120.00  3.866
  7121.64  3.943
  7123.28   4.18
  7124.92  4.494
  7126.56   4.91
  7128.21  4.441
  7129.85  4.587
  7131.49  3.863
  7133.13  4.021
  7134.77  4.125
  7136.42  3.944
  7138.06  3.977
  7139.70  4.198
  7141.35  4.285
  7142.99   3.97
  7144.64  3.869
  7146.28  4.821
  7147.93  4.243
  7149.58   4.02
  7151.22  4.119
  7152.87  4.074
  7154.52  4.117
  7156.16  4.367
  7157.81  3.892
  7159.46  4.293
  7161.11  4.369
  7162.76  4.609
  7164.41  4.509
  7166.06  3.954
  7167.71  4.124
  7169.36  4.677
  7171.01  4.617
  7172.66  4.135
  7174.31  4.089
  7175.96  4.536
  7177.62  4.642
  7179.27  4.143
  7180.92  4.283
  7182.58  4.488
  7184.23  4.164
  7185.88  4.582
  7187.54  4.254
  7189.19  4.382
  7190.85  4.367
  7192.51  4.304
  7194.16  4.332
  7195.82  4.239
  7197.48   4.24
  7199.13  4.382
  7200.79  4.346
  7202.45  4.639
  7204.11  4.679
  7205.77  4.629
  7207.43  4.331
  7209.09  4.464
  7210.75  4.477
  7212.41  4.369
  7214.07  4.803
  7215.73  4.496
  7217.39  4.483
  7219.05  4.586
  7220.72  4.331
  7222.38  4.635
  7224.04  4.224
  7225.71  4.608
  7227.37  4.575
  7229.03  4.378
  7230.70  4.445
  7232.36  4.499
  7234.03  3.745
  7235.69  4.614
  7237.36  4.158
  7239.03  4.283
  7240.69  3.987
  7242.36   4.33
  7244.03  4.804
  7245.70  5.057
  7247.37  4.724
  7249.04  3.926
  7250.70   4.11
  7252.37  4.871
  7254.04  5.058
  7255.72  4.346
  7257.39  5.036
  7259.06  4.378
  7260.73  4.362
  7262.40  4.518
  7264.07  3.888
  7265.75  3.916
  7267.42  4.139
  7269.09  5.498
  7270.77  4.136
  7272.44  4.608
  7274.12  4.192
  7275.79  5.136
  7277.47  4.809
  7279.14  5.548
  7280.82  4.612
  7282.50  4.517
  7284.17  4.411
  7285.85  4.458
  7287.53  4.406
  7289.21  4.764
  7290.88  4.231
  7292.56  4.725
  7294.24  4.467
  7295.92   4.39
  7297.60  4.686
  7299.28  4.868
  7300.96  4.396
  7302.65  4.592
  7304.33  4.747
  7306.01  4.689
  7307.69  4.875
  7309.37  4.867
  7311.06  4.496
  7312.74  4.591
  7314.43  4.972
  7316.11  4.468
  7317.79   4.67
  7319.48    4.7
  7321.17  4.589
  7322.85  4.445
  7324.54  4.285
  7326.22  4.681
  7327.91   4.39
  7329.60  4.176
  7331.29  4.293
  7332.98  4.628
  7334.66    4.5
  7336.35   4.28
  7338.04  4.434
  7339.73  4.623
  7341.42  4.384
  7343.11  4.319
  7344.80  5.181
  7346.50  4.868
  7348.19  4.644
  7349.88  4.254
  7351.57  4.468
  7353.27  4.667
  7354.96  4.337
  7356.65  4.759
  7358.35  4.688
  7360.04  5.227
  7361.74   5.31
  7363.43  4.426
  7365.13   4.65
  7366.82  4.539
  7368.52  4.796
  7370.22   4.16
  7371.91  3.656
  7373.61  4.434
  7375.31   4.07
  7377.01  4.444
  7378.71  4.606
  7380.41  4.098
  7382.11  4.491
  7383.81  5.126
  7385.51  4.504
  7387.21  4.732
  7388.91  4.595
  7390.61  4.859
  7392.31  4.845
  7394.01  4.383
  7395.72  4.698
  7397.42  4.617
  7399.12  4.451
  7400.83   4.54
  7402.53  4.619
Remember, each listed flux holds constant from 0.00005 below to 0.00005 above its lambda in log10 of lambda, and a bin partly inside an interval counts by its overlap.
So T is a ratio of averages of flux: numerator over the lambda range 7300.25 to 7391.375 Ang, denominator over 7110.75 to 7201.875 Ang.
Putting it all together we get 1.1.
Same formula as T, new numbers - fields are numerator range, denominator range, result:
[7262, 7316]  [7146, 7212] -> 1.06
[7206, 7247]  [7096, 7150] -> 1.07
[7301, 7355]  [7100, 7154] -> 1.09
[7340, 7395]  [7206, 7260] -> 1.02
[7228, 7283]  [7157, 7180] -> 1.04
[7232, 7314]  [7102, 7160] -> 1.08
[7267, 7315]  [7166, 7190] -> 1.07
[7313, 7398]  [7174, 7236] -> 1.03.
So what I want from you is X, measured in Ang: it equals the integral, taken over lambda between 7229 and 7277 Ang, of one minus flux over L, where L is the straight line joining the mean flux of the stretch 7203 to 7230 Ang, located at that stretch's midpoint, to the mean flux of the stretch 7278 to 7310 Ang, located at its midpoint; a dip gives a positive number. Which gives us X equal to 1.20 Ang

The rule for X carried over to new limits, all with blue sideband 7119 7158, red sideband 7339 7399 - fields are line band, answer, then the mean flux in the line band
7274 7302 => -1.2 Ang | 4.64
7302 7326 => -0.8 Ang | 4.64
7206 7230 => -0.9 Ang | 4.49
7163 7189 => -0.6 Ang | 4.35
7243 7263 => -1.0 Ang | 4.6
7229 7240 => 0.1 Ang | 4.29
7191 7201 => -0.1 Ang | 4.31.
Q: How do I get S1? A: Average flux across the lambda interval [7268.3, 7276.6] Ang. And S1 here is 4.71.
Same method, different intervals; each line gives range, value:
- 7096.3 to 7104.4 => 3.97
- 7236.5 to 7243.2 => 4.19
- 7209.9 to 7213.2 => 4.42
